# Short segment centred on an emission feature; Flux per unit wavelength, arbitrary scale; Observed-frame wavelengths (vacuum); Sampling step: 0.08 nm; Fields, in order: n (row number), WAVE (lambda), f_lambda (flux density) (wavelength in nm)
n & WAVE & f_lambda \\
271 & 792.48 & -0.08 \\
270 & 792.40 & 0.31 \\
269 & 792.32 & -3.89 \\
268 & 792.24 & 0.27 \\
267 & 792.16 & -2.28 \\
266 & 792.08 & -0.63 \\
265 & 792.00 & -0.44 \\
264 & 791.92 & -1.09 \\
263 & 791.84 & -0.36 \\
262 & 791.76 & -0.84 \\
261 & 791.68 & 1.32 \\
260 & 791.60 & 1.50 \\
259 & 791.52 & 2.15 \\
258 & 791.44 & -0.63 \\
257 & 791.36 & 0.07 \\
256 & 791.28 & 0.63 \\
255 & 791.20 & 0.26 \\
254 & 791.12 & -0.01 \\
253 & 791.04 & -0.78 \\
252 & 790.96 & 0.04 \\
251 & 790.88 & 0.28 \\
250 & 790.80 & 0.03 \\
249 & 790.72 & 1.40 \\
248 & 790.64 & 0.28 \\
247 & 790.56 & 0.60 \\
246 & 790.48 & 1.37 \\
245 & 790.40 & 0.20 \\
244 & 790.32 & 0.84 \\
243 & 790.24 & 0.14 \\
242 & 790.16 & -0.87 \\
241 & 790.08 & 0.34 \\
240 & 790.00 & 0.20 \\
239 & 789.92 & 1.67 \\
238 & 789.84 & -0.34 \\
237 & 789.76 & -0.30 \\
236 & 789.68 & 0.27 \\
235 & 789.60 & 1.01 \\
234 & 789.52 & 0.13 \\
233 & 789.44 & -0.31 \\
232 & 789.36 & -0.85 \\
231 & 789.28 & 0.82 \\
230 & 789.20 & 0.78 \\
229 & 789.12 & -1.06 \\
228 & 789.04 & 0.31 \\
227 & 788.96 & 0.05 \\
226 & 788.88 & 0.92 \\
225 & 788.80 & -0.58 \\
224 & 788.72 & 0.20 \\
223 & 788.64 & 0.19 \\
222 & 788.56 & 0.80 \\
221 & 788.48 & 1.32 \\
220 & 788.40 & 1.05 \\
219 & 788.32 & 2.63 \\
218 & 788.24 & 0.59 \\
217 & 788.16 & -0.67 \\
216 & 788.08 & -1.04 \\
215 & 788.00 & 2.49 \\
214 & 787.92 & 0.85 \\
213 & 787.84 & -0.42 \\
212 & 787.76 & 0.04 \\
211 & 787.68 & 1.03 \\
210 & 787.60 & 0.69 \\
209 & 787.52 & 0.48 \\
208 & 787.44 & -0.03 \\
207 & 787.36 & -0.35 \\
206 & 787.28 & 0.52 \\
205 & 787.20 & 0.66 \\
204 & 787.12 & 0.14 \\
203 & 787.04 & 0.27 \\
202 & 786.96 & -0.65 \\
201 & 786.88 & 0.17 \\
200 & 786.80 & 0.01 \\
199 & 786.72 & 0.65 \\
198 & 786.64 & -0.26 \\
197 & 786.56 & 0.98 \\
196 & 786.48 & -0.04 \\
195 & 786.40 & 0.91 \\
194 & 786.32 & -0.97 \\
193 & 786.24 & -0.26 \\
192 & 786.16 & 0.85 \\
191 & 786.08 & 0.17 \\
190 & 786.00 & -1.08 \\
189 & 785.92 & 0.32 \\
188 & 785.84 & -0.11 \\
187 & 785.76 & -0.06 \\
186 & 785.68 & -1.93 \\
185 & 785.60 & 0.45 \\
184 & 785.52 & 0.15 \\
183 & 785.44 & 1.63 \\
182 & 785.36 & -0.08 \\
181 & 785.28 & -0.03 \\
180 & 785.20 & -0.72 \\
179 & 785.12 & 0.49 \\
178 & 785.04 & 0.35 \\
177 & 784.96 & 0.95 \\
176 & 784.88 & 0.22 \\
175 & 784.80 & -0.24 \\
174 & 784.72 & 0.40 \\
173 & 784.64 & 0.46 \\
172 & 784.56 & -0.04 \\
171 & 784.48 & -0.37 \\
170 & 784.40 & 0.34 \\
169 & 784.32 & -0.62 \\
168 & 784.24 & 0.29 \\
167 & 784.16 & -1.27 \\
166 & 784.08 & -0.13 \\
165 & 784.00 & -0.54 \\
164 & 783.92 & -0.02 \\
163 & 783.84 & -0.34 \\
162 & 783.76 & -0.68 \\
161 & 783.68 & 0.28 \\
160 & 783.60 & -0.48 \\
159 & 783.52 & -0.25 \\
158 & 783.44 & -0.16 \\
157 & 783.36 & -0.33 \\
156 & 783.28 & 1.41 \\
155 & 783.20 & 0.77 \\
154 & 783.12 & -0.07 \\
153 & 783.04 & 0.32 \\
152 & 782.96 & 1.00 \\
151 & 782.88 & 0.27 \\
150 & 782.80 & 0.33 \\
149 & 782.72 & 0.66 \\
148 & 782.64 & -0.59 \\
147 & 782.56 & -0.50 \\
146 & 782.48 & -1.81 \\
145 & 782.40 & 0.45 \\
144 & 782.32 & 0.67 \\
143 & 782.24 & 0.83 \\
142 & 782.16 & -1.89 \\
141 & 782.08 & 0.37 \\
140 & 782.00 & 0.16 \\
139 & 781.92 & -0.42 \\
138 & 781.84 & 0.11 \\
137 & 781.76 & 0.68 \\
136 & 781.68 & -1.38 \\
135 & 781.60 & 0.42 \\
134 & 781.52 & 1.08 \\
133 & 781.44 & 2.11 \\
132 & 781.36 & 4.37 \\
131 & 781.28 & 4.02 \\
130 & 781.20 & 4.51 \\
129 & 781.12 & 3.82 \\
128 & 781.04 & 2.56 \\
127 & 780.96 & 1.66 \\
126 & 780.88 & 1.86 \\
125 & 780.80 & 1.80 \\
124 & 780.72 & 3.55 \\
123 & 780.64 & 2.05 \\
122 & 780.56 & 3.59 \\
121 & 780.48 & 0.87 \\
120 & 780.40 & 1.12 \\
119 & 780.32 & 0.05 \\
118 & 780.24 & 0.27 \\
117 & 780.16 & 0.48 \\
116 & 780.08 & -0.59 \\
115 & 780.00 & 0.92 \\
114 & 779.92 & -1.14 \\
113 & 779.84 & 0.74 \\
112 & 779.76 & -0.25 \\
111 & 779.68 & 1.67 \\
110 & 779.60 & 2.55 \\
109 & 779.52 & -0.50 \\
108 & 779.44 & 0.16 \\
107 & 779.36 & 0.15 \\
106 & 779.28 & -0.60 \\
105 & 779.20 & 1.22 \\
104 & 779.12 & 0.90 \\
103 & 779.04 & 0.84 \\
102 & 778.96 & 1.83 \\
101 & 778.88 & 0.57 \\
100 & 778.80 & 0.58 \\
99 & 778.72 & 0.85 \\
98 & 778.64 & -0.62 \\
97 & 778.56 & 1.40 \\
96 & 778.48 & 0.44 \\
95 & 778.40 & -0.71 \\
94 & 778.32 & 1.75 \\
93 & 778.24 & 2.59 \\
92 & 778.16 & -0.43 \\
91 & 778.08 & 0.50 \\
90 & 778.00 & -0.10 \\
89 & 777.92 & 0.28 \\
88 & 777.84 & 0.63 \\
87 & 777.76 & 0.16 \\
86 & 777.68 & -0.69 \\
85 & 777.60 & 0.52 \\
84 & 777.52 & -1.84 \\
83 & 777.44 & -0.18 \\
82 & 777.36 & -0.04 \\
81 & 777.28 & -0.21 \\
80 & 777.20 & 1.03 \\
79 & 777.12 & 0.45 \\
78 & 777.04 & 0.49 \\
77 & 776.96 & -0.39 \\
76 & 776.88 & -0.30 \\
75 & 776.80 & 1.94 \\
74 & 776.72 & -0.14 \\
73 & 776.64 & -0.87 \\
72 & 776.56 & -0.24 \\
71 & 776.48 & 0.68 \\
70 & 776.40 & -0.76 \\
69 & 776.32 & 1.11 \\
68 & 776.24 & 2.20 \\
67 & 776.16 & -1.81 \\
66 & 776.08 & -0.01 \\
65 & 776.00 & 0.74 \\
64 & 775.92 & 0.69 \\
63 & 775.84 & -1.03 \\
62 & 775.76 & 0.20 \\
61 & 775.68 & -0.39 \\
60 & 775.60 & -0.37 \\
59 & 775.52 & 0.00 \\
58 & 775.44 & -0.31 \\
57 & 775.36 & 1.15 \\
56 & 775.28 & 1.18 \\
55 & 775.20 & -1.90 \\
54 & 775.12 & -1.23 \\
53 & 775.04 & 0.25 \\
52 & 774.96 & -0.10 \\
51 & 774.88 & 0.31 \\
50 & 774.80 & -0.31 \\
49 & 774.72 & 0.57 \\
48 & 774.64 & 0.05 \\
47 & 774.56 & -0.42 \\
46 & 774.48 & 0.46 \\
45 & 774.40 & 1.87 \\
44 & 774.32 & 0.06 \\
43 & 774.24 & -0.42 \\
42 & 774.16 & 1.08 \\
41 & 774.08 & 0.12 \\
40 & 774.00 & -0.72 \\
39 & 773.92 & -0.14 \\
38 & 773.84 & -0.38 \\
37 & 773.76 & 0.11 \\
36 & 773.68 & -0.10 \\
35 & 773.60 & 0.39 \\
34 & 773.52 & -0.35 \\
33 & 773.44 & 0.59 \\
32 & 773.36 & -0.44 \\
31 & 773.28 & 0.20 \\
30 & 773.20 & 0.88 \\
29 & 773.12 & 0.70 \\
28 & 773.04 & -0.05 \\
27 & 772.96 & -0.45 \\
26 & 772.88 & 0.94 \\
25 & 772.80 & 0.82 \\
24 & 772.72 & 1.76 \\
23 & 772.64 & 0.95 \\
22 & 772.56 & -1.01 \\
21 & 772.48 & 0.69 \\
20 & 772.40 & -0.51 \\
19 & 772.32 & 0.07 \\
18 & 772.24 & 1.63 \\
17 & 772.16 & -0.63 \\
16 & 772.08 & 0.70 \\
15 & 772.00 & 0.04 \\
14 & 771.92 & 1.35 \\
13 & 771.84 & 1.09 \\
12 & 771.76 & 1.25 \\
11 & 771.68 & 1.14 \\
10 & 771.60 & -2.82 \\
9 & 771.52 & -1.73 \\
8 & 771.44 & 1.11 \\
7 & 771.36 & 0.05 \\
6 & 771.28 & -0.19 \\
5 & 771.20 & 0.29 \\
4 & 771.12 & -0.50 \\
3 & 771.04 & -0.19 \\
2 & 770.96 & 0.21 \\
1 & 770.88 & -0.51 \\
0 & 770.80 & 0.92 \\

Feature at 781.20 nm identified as [O II]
